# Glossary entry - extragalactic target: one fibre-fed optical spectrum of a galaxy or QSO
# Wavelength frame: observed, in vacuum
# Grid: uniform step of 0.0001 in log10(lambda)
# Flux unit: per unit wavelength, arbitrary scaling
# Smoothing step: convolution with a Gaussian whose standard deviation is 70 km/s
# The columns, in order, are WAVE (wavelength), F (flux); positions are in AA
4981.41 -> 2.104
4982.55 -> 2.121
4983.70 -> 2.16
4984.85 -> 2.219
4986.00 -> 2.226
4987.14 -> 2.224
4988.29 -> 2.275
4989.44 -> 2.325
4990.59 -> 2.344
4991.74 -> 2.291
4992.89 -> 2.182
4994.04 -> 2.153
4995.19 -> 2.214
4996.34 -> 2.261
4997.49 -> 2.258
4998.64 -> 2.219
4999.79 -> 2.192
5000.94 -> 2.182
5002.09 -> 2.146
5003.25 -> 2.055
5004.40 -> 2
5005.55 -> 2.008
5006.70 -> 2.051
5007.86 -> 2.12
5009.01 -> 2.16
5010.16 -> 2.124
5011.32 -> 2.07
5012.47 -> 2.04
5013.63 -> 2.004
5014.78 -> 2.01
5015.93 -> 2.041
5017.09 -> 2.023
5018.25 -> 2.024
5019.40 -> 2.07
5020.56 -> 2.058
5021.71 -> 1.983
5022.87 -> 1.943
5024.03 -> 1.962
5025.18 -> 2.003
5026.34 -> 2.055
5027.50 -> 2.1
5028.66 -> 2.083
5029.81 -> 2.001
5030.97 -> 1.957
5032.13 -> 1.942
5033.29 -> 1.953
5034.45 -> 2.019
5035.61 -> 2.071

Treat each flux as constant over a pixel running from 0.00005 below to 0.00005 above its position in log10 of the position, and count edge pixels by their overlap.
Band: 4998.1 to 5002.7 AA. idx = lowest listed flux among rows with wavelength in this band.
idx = 2.146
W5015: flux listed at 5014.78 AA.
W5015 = 2.01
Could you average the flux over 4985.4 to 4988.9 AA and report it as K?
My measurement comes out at 2.24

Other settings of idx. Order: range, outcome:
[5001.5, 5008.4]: 2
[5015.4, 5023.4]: 1.943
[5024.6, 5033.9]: 1.942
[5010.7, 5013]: 2.04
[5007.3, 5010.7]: 2.12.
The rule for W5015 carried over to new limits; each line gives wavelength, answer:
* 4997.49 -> 2.258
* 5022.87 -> 1.943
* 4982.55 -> 2.121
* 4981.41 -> 2.104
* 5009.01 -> 2.16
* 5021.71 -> 1.983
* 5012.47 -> 2.04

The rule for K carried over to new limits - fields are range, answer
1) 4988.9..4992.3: 2.32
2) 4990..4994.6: 2.24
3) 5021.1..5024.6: 1.96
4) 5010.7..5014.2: 2.03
